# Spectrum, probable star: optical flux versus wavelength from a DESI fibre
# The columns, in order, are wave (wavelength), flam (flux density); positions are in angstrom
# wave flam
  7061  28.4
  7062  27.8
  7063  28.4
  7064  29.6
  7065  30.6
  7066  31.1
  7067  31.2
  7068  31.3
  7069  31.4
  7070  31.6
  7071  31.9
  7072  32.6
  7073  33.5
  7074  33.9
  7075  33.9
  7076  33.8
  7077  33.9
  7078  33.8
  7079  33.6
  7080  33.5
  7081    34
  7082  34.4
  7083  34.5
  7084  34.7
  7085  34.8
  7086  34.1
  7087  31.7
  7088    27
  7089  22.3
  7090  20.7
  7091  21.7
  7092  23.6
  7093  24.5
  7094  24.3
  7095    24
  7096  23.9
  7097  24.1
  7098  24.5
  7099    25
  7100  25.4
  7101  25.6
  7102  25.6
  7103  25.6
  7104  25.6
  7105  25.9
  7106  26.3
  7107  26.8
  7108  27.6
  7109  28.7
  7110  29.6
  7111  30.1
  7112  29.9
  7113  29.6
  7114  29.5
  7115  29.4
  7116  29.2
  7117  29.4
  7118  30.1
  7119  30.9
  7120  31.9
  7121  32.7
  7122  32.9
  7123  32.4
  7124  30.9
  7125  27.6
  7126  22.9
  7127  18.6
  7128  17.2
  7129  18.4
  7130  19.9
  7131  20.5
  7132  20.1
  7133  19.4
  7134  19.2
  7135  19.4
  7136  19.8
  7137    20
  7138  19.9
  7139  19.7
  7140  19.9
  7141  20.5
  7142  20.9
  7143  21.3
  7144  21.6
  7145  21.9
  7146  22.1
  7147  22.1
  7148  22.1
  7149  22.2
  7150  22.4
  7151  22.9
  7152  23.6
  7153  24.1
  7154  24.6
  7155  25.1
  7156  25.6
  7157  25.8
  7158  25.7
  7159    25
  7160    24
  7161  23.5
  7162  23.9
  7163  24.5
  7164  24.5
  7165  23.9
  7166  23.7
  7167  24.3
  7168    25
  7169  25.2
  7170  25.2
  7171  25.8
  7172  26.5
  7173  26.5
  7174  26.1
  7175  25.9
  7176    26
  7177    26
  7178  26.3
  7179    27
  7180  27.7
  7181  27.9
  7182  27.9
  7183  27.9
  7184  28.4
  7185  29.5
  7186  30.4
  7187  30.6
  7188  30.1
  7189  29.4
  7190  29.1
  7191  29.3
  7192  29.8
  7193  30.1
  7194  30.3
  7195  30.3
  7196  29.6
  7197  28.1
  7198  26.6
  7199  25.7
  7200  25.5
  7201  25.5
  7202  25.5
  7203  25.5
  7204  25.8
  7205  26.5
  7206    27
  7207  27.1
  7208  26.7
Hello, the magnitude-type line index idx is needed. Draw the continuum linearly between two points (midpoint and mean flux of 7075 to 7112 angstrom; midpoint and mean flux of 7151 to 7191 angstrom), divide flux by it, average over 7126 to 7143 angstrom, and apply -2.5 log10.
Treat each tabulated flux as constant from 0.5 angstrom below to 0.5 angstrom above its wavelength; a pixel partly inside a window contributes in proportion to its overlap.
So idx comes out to 0.35 mag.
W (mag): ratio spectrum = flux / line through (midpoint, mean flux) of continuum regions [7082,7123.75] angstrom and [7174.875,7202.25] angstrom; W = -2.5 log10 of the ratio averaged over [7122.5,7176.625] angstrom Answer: 0.210 mag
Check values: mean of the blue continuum 28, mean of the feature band 23.2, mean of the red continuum 28.1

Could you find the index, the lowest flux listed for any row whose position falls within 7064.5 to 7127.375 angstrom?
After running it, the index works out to 18.6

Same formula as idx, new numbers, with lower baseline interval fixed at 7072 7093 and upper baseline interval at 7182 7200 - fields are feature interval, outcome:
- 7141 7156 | 0.30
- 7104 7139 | 0.18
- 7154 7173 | 0.19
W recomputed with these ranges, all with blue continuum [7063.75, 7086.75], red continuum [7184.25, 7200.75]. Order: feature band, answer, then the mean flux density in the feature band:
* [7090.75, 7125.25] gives 0.15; 27.6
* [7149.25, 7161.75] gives 0.24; 24.3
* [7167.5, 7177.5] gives 0.15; 25.8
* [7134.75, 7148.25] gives 0.42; 20.8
